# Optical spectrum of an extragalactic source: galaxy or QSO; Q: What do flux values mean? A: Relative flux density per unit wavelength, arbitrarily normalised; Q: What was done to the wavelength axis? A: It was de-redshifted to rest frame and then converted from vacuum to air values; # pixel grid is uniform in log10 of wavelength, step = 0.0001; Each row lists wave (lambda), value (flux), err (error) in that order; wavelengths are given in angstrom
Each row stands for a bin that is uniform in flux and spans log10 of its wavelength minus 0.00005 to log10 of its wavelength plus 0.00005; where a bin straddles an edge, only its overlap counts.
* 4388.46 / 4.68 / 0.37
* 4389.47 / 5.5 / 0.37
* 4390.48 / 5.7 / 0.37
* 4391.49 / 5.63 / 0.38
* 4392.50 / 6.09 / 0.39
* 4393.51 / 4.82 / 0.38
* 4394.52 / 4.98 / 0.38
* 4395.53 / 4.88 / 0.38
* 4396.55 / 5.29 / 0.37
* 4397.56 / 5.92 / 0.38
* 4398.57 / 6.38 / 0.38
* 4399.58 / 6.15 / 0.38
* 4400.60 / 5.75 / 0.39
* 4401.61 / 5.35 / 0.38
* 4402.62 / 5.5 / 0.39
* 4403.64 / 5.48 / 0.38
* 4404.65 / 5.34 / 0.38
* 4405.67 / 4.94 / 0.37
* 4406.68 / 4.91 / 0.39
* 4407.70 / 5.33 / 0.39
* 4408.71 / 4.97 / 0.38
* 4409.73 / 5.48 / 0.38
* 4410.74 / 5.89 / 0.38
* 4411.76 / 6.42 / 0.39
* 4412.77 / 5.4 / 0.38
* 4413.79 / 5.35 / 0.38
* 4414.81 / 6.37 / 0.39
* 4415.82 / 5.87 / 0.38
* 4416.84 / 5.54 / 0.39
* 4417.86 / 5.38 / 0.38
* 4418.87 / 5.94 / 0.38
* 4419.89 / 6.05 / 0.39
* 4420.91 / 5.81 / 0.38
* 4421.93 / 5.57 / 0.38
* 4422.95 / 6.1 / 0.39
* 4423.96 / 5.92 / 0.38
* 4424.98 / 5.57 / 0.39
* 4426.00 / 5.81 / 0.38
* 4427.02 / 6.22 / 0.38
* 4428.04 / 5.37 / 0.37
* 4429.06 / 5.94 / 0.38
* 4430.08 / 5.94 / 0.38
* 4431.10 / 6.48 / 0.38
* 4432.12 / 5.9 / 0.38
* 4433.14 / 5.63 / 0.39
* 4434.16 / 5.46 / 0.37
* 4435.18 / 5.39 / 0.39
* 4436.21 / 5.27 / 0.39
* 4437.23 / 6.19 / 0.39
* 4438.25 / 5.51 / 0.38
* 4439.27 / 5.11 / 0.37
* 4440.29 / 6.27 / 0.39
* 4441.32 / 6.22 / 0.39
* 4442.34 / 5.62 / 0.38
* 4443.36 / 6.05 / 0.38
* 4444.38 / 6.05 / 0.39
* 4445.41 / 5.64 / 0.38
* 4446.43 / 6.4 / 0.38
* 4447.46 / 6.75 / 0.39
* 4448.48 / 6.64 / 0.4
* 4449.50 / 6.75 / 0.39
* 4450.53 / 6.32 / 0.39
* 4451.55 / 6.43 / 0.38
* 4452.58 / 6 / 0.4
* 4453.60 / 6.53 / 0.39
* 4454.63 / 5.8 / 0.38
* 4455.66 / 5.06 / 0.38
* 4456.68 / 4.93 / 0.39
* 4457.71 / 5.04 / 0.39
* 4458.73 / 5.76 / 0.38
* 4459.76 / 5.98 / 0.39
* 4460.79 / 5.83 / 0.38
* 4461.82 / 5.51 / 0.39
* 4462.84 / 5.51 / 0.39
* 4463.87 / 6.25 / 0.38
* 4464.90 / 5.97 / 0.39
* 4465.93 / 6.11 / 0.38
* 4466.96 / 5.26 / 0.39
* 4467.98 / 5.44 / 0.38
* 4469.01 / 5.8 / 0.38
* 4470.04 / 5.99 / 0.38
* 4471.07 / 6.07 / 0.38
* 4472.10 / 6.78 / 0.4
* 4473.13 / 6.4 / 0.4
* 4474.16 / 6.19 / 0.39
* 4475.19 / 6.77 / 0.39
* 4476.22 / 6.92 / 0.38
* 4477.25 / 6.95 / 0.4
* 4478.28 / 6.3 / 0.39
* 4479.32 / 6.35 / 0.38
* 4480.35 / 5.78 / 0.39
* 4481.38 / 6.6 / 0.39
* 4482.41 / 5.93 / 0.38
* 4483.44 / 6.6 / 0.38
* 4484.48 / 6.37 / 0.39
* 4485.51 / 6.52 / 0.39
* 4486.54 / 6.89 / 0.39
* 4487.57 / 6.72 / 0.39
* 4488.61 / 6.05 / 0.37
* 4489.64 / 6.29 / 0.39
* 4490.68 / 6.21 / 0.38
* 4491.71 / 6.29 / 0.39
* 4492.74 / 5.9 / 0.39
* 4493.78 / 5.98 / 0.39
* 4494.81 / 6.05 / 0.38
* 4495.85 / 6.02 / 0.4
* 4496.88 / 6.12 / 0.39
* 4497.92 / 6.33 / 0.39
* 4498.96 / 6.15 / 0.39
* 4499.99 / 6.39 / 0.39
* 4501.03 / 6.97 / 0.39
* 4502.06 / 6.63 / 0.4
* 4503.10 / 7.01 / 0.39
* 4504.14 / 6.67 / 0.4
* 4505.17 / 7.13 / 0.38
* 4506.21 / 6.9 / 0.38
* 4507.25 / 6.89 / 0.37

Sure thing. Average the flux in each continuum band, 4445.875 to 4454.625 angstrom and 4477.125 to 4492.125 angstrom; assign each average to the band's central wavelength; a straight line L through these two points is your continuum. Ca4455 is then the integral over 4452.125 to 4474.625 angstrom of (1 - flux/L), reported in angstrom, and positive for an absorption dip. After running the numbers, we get 2.1 angstrom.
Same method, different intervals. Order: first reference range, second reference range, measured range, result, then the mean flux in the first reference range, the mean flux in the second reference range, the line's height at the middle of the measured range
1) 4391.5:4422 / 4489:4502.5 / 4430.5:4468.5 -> 0.21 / 5.57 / 6.26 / 5.9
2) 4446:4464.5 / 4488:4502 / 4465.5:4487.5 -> -0.68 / 5.97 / 6.23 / 6.11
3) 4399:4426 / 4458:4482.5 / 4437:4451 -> -0.52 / 5.64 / 6.1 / 5.89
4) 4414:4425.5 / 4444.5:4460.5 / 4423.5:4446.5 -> 0.35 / 5.82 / 6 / 5.9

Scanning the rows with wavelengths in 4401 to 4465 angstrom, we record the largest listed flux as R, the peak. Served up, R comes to 6.75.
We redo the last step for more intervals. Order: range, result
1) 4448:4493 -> 6.95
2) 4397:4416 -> 6.42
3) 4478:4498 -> 6.89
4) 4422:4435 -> 6.48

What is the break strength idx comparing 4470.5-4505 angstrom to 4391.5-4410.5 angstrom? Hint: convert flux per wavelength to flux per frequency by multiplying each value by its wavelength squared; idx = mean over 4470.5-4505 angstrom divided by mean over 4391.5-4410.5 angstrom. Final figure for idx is 1.2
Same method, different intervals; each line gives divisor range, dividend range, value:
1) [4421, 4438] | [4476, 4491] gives 1.14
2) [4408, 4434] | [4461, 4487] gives 1.10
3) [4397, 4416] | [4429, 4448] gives 1.06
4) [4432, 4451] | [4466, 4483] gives 1.06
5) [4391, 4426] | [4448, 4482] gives 1.11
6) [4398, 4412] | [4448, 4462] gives 1.09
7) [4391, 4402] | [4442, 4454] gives 1.15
